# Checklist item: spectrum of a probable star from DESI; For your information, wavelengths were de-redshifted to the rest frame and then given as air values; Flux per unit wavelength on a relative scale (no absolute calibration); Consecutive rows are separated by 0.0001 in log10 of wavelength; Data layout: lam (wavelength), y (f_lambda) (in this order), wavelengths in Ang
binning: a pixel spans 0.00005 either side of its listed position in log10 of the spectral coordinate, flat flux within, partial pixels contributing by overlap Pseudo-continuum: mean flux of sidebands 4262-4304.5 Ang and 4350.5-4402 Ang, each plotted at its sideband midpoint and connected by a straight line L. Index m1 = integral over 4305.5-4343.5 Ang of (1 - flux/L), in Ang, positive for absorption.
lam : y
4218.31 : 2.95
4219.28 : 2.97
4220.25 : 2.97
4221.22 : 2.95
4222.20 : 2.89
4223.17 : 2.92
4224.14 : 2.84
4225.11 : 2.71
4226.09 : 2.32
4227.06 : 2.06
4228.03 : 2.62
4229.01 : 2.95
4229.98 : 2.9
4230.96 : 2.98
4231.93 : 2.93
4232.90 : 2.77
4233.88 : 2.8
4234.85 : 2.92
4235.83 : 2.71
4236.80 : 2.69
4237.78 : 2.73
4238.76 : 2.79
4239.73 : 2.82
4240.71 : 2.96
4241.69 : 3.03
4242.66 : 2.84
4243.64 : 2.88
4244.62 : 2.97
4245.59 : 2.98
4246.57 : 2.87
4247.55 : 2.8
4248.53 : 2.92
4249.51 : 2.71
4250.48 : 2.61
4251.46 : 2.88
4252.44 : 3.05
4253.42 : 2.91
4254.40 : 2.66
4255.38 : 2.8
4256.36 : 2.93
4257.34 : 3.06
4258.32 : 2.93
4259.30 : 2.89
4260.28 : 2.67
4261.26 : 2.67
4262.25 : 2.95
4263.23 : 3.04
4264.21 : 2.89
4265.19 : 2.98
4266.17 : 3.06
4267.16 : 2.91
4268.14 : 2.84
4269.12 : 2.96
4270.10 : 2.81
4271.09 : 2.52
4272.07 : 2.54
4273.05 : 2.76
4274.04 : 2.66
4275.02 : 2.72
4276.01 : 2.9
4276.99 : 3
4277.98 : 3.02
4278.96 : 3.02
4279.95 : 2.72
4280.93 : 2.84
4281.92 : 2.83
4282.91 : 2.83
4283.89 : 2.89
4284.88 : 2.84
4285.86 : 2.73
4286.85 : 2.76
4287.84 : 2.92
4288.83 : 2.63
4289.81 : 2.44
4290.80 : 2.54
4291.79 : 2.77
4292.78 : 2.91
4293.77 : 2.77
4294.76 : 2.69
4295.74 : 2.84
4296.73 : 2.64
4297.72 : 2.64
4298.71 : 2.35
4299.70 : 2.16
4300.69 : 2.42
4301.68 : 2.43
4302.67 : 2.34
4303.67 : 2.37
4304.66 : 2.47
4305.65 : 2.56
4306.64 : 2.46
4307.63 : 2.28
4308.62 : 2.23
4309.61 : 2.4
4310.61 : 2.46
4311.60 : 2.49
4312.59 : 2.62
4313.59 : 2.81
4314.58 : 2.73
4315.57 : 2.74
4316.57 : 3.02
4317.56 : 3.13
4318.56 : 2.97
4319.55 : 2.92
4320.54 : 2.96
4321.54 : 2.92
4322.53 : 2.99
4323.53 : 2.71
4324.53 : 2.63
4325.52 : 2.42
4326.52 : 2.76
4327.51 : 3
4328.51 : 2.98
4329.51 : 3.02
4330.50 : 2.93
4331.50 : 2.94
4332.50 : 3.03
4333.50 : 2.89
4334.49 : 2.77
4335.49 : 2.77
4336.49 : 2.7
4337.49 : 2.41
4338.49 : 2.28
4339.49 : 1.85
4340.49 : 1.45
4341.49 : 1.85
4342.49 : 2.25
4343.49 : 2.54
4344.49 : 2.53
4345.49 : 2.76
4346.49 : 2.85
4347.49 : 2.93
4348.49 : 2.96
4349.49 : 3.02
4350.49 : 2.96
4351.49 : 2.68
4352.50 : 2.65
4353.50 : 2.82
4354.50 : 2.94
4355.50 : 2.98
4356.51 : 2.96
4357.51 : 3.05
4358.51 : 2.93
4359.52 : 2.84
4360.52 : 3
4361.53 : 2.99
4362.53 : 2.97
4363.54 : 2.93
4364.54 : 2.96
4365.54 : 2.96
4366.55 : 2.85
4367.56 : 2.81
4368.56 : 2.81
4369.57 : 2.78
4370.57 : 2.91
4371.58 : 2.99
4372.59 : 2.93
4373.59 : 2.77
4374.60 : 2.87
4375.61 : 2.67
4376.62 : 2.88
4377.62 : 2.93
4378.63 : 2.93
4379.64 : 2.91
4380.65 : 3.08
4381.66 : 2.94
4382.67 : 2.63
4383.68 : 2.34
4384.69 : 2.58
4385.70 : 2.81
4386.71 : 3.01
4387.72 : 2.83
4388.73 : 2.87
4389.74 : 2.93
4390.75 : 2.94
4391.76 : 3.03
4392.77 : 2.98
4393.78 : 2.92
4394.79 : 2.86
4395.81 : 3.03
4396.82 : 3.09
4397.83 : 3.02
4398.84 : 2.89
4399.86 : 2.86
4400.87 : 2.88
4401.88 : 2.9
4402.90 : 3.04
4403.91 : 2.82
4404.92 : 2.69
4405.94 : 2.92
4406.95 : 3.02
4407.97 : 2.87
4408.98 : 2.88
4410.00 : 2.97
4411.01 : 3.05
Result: 2.21 Ang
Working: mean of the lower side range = 2.74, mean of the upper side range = 2.89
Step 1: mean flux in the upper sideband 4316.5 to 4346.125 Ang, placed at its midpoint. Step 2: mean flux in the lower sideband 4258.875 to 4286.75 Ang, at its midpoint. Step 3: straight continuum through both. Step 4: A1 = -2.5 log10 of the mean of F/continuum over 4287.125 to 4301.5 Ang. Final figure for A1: 0.06 mag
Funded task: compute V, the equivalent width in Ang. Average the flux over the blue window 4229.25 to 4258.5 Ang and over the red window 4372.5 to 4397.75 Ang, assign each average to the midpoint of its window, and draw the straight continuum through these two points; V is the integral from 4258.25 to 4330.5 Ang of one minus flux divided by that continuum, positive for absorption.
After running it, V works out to 3.3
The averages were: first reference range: 2.86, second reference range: 2.87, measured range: 2.74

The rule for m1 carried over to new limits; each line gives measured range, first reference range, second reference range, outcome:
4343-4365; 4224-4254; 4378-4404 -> 0.0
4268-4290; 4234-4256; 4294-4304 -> -1.4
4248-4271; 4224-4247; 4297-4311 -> -1.9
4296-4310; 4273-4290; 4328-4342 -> 1.5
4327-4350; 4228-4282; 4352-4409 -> 1.9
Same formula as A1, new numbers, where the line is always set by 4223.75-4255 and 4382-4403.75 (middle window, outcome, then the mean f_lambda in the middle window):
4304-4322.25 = 0.063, 2.68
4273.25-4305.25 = 0.053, 2.69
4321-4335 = -0.004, 2.86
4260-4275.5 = 0.001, 2.81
